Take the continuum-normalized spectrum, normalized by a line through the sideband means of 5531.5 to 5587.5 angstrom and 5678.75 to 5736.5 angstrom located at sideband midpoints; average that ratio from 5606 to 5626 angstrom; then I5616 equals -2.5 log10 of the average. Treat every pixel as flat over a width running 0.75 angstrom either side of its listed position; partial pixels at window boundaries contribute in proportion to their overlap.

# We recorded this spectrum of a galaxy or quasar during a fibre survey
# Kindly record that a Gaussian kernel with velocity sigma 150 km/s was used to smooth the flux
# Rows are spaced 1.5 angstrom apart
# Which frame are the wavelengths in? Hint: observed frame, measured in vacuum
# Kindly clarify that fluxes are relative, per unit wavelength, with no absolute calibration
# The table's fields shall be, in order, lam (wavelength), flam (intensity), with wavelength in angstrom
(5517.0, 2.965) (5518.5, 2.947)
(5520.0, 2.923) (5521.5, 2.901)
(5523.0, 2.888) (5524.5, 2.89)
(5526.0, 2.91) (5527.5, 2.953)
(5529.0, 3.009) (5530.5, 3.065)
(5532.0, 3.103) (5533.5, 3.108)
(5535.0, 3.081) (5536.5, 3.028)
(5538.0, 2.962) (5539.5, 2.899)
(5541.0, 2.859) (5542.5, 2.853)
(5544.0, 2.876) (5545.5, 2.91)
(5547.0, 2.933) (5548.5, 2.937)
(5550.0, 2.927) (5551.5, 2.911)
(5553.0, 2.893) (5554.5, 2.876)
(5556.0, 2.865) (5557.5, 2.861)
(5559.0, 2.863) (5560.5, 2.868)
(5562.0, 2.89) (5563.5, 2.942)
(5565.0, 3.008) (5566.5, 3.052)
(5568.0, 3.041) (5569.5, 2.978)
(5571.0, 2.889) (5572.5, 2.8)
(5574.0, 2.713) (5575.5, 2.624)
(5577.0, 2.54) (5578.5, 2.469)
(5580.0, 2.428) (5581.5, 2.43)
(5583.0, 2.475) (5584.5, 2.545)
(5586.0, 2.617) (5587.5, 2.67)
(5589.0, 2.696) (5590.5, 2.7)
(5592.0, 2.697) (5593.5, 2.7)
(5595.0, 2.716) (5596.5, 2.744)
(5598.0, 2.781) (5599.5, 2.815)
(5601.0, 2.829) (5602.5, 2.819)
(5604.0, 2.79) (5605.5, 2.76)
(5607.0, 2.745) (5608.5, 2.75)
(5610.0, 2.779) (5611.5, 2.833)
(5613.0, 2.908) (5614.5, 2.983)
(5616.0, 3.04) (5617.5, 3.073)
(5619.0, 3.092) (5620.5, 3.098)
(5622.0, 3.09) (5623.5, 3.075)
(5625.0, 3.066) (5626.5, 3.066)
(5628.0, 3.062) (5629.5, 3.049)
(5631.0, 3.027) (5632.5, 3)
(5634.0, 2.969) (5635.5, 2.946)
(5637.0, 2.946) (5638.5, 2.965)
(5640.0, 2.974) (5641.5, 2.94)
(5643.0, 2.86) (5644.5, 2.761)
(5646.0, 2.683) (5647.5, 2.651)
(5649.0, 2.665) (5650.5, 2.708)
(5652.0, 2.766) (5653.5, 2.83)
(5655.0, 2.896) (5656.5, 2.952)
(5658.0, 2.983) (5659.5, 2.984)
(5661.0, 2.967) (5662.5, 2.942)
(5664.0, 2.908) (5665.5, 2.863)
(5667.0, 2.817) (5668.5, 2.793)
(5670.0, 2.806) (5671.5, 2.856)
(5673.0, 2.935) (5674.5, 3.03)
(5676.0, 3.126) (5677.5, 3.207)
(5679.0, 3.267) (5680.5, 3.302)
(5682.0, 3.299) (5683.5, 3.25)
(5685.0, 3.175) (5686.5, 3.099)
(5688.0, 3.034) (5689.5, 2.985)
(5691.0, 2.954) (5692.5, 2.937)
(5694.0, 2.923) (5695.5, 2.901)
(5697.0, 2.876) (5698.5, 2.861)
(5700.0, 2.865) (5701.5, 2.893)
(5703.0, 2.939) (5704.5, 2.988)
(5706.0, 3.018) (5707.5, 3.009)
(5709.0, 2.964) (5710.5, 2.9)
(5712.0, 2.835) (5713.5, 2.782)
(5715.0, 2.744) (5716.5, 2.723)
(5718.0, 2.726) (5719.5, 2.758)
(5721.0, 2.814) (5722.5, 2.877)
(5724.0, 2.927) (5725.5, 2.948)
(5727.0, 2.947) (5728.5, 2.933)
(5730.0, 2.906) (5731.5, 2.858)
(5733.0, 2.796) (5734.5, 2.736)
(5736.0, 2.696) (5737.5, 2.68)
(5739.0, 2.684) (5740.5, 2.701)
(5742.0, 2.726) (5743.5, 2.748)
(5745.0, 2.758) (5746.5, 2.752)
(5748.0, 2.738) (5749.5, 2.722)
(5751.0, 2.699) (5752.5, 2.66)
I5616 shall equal -0.03 mag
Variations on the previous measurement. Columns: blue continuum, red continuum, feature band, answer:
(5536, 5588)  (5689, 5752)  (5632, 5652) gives -0.01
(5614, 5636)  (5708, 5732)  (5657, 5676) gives 0.02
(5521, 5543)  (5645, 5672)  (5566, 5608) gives 0.08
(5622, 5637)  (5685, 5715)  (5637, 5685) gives 0.02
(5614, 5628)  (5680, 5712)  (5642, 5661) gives 0.08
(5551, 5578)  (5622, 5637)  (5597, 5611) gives 0.07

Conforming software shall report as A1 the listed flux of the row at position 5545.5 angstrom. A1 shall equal 2.91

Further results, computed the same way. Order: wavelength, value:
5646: 2.683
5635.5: 2.946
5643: 2.86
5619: 3.092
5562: 2.89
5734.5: 2.736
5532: 3.103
